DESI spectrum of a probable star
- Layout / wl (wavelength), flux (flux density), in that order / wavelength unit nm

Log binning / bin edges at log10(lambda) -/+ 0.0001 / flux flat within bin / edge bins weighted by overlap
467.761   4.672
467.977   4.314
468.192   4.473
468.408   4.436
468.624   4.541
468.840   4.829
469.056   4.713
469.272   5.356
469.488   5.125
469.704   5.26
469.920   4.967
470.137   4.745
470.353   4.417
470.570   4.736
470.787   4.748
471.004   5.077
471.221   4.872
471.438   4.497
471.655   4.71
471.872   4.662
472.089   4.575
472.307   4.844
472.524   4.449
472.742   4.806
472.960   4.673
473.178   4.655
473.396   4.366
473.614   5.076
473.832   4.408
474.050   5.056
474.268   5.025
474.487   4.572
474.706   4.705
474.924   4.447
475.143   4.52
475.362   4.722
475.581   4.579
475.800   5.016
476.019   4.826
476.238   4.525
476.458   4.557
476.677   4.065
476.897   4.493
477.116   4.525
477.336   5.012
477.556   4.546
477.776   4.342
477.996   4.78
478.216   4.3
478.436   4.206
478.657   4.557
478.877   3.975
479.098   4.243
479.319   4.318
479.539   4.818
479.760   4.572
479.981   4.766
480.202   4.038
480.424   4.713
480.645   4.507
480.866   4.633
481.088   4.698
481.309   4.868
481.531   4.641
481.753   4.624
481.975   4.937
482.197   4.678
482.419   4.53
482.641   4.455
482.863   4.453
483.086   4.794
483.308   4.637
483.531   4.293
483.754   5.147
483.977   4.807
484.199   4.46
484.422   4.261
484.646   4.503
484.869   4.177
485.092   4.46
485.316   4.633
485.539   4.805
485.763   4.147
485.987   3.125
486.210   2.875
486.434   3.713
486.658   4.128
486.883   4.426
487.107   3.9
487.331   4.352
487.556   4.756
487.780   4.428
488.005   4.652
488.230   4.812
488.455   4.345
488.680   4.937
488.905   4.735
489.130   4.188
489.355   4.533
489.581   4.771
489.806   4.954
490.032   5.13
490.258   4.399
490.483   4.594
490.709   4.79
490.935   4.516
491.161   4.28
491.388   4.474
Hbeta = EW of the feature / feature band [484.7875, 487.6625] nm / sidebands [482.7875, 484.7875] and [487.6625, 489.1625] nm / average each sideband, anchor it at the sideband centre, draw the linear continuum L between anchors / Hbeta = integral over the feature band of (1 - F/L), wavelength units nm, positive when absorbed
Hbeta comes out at 0.30 nm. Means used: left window 4.59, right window 4.61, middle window 4.11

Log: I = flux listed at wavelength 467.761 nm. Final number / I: 4.672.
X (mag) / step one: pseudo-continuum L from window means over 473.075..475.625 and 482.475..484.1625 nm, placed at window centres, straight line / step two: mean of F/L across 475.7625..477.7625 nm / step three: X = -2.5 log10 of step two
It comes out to 0.02 mag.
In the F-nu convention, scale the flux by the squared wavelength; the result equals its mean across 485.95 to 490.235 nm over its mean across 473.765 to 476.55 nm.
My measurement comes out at 0.99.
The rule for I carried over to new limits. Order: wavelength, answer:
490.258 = 4.399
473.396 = 4.366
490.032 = 5.13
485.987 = 3.125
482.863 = 4.453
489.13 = 4.188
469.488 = 5.125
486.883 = 4.426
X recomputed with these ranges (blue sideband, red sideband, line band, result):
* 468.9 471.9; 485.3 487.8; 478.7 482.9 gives -0.05 mag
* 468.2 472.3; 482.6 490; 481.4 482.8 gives -0.03 mag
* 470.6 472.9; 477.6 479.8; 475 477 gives -0.01 mag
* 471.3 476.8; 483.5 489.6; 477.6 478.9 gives 0.04 mag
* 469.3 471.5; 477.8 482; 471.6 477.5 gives 0.01 mag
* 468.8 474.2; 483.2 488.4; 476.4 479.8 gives 0.03 mag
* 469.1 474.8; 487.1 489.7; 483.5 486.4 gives 0.08 mag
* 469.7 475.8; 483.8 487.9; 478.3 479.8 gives 0.03 mag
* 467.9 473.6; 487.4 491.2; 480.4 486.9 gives 0.06 mag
